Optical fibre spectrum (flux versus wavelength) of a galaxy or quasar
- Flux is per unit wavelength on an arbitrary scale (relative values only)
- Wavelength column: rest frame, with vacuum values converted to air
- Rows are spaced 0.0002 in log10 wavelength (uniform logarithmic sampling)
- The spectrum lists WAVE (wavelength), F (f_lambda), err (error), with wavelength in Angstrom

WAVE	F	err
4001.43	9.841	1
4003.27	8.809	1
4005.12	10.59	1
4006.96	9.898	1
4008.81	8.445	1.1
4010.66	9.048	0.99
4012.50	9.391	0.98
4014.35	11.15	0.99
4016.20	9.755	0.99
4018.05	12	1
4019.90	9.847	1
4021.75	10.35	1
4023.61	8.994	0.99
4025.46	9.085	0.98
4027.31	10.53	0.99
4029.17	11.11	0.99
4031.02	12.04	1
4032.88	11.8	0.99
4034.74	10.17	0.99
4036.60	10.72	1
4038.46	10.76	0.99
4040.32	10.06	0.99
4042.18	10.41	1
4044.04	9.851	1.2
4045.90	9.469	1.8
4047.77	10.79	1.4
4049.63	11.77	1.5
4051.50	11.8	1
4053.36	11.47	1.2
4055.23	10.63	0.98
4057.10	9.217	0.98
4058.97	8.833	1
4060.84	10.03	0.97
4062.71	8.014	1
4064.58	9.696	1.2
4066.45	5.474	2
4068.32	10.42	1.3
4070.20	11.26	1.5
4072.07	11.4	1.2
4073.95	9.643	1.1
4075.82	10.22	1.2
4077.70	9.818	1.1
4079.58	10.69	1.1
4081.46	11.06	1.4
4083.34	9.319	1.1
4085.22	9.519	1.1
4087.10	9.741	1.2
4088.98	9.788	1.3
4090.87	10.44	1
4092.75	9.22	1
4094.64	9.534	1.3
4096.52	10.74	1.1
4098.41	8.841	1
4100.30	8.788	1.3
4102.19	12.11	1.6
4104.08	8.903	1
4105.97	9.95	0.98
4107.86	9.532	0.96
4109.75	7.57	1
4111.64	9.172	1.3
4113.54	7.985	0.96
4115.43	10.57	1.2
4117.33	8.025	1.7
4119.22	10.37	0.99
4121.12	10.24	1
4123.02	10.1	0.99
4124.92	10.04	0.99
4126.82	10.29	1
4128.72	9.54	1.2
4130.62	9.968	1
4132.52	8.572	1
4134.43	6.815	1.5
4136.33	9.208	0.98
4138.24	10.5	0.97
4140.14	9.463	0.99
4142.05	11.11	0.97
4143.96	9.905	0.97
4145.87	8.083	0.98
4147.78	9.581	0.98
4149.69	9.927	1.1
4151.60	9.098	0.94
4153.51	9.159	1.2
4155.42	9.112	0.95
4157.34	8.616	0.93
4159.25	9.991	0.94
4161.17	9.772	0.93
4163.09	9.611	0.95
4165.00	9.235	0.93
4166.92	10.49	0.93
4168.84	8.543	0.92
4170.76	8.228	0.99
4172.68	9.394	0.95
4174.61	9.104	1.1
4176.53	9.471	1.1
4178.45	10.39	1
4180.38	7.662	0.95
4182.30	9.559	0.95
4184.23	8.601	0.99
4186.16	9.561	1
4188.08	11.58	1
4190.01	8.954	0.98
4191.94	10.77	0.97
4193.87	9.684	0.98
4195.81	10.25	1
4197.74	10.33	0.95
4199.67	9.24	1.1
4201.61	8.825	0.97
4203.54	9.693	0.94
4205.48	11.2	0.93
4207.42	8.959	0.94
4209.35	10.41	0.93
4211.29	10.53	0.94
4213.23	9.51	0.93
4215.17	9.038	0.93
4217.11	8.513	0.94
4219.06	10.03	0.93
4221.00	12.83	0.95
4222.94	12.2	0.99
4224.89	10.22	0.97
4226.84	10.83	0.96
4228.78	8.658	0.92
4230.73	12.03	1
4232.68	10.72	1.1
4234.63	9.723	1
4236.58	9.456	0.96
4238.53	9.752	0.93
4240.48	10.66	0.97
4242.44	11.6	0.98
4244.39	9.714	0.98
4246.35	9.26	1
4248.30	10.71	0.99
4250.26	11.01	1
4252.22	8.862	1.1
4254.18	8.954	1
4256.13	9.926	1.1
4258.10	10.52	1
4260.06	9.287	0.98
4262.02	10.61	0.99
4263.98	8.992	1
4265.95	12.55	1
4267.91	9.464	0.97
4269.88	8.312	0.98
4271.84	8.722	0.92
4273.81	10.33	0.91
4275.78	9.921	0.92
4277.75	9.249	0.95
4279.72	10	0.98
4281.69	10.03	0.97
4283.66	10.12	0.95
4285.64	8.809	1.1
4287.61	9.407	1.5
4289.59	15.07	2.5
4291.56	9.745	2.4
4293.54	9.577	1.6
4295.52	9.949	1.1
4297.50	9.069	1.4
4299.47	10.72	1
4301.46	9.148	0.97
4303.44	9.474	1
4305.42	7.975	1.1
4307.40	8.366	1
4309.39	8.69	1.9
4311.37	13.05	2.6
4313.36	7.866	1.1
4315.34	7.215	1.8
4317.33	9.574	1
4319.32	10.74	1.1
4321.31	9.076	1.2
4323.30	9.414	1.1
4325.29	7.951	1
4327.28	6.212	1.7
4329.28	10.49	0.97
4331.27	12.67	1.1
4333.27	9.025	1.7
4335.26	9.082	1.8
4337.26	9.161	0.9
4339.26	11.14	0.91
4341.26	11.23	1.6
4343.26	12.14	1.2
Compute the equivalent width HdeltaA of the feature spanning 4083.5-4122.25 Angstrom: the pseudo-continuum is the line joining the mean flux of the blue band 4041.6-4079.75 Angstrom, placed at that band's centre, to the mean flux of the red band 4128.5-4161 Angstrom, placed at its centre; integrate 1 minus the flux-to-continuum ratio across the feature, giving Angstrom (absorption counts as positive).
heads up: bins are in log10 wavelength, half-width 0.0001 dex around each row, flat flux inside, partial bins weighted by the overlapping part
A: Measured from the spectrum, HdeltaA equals 0.5 Angstrom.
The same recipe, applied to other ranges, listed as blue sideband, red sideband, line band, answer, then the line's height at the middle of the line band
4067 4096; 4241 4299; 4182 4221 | 0.7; 10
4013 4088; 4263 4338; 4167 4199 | 1.2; 9.9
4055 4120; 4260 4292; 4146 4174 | 1.4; 9.78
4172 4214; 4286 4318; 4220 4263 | -2.9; 9.69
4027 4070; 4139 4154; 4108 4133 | 0.8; 9.74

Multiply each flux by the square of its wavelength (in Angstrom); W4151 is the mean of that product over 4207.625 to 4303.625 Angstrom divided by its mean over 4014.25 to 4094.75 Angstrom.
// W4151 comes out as 1.09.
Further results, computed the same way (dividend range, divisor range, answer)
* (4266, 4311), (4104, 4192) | 1.11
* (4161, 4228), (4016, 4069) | 1.04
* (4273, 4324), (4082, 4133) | 1.11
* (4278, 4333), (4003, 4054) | 1.06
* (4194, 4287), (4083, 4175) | 1.11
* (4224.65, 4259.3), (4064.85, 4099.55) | 1.11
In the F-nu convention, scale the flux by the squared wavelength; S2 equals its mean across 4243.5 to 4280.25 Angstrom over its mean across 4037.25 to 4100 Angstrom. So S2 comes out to 1.08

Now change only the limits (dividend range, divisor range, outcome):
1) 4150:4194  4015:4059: 0.96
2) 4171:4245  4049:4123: 1.08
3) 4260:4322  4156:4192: 1.09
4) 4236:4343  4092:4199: 1.10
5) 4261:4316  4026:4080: 1.06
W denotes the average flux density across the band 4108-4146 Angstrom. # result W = 9.41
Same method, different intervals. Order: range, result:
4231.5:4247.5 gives 10.1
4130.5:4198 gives 9.44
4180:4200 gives 9.73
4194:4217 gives 9.76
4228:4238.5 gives 10.1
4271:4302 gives 10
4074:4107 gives 9.91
